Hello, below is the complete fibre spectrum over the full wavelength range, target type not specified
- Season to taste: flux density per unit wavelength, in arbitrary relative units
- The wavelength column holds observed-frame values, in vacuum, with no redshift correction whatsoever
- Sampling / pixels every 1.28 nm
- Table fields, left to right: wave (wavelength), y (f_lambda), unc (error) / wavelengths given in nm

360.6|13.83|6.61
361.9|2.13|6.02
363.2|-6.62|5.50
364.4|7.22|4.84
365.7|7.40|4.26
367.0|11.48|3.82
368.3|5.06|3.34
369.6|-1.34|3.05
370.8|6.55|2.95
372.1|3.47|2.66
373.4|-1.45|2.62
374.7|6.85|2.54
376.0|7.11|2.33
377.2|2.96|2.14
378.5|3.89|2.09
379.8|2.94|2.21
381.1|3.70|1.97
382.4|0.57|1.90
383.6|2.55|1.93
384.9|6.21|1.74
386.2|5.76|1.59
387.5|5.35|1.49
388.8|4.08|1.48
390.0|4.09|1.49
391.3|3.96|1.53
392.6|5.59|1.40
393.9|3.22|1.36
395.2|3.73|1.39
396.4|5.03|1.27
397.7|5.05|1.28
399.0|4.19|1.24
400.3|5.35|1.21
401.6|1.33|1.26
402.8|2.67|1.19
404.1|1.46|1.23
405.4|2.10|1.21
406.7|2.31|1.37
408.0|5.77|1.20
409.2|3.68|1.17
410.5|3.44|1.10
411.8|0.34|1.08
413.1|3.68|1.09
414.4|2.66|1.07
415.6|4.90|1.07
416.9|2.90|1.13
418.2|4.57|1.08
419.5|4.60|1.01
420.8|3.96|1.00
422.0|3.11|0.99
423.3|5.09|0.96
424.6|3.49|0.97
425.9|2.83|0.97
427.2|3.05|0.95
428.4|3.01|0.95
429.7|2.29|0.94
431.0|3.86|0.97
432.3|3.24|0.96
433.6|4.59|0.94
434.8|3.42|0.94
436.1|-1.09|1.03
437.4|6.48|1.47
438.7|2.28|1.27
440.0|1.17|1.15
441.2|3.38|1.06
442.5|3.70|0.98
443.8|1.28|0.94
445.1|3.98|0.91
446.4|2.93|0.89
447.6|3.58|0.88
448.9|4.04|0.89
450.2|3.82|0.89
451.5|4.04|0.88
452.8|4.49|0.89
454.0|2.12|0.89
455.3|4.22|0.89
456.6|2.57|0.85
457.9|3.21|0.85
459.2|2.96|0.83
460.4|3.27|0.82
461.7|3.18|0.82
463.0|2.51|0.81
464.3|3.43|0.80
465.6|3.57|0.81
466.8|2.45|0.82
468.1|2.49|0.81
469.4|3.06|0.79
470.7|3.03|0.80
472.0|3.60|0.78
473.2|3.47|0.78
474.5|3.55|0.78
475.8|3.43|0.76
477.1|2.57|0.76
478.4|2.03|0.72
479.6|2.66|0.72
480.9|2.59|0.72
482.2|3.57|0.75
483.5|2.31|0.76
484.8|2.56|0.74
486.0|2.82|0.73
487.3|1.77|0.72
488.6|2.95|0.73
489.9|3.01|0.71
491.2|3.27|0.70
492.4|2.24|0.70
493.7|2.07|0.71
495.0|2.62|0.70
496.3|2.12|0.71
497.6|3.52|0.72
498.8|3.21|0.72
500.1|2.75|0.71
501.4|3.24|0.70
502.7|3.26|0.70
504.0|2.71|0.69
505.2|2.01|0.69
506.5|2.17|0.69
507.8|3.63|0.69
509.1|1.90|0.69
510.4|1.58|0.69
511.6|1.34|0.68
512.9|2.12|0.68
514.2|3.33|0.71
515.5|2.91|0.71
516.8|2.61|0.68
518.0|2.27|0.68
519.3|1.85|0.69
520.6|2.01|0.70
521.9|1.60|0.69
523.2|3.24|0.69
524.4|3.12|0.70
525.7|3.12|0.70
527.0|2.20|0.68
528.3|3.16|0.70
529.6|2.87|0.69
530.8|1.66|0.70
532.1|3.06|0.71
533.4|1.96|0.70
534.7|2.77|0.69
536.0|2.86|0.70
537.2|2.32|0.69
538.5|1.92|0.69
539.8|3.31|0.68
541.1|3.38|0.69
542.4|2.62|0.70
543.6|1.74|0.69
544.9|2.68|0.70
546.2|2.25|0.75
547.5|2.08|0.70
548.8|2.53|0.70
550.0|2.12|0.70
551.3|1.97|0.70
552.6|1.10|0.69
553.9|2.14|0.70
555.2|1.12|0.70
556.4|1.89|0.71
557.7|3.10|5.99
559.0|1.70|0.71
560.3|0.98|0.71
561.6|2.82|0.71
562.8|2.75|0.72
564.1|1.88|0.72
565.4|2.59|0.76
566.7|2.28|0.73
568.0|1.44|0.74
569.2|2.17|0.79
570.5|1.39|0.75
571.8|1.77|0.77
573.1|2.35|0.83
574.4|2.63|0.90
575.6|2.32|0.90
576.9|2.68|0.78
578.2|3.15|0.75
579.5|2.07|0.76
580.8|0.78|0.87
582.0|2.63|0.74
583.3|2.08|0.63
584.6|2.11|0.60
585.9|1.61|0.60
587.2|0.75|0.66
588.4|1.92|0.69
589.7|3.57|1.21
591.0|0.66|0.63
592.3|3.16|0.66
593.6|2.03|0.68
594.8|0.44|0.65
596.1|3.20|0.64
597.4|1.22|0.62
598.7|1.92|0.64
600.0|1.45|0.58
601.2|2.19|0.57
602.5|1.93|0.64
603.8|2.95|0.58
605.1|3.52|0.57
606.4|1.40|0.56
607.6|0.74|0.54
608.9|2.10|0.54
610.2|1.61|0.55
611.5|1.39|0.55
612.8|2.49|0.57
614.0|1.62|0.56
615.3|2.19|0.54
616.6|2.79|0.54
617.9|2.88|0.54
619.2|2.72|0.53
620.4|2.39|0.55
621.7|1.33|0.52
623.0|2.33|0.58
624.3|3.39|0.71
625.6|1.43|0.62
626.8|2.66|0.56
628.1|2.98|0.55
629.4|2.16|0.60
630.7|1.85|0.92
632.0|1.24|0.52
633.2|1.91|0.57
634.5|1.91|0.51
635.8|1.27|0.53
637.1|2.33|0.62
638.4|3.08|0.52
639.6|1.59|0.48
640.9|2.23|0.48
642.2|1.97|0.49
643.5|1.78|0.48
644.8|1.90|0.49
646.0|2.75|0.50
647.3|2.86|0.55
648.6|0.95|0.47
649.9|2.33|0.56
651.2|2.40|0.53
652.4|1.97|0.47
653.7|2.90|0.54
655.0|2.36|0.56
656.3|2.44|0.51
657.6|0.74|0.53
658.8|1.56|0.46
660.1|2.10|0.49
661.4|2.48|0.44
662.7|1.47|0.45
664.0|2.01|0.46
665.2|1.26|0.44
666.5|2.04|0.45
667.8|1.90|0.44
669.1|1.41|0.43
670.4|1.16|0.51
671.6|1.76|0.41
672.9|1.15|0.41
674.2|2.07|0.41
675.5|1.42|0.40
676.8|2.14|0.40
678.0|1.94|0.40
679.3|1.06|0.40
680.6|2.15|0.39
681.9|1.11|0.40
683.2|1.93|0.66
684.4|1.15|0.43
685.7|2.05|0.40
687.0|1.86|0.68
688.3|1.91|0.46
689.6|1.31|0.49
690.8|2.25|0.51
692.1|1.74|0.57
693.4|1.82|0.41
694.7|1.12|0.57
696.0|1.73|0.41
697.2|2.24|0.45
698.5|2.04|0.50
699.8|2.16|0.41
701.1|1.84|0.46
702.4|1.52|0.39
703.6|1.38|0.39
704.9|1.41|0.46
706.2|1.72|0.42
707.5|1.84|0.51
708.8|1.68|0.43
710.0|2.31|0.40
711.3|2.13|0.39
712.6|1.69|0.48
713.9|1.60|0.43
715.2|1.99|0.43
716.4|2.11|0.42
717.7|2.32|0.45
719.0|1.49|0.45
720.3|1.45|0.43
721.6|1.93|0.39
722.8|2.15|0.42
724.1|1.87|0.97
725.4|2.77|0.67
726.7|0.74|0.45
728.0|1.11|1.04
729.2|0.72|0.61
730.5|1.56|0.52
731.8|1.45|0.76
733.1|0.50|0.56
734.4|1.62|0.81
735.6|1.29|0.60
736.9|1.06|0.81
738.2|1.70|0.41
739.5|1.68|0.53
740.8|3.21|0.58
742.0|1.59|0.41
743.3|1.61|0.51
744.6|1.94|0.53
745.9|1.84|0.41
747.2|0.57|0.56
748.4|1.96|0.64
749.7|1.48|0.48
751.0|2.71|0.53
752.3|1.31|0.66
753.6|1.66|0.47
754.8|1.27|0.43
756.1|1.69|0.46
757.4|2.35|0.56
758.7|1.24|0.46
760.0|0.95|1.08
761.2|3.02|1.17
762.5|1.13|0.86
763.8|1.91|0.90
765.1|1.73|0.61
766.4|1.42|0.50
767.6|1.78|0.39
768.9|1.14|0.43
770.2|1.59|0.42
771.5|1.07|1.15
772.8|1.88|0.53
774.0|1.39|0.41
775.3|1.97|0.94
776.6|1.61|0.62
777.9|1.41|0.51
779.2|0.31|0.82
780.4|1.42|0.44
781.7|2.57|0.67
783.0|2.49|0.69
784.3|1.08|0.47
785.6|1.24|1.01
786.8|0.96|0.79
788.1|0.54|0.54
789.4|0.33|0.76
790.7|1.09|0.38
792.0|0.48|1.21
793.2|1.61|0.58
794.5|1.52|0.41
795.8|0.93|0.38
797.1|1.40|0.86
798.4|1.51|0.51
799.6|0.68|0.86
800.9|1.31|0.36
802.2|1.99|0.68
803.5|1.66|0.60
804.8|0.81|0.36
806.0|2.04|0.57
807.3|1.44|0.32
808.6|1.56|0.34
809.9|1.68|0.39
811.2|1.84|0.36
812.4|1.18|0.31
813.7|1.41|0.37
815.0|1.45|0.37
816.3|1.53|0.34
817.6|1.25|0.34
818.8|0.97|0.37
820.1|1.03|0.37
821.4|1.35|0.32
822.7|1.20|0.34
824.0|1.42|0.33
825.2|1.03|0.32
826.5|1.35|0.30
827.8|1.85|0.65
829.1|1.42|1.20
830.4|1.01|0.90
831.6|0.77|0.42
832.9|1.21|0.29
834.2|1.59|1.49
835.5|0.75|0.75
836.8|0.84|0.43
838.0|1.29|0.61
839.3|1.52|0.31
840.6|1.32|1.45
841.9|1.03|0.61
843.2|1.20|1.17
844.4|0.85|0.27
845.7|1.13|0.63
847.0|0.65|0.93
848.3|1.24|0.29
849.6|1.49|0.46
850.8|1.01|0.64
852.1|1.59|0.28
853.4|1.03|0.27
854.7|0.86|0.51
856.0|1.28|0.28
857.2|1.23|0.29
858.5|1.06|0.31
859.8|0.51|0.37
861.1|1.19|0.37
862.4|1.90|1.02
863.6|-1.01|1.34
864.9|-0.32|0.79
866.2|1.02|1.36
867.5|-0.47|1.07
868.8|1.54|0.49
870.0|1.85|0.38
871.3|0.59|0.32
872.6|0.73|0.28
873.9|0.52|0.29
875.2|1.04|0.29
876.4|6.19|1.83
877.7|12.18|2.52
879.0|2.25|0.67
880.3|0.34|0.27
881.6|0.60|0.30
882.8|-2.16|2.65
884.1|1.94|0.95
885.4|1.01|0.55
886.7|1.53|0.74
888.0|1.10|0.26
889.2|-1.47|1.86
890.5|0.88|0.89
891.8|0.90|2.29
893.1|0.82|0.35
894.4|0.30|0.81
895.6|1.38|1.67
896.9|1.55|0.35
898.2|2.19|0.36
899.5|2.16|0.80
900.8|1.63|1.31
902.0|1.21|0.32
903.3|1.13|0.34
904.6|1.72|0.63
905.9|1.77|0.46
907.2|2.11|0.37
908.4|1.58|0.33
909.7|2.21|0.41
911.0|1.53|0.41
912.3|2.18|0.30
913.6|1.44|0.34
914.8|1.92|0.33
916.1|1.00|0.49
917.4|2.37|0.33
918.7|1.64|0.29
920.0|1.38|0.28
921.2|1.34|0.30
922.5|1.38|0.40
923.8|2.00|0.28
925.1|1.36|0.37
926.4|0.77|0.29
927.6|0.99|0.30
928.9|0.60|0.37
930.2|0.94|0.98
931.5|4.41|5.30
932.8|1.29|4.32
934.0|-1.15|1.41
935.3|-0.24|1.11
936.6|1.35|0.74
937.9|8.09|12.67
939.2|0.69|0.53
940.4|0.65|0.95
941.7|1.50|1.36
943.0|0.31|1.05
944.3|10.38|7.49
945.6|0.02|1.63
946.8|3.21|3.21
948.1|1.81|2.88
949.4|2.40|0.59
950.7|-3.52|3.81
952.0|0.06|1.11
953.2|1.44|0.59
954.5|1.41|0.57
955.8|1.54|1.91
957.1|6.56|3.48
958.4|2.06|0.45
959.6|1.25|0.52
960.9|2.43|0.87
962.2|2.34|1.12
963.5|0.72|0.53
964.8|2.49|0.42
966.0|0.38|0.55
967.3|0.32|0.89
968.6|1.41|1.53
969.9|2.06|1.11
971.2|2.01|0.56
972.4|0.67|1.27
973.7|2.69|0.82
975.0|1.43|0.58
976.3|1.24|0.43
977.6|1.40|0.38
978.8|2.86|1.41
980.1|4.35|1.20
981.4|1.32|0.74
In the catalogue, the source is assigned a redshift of 1.353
